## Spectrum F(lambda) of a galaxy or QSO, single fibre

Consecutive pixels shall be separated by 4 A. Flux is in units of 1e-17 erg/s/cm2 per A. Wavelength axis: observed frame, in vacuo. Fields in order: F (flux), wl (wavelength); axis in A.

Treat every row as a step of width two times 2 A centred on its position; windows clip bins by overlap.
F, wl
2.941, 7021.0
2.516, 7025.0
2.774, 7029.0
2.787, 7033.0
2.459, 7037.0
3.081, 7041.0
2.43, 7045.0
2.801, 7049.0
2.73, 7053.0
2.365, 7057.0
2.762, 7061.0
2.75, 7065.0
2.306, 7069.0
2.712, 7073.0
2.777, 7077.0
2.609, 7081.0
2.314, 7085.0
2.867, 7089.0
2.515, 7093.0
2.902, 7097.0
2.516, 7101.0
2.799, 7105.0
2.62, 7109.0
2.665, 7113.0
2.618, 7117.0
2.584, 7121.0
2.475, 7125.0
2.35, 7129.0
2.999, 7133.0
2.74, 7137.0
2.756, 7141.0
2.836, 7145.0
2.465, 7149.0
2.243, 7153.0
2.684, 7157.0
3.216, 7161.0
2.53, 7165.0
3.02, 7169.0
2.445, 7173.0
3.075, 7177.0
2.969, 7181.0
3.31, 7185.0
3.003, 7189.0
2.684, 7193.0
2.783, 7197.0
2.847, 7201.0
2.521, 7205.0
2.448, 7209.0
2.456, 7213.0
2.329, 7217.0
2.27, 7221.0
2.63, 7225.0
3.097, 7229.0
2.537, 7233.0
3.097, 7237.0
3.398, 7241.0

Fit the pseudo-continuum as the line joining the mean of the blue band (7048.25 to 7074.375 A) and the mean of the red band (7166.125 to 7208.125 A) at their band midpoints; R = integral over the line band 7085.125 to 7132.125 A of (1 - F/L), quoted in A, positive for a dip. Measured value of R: 1.42 A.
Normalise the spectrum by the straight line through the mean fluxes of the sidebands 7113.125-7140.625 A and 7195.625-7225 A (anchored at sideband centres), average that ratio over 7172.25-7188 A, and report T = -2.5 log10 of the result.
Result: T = -0.17 mag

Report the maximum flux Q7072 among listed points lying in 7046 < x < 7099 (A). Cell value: 2.902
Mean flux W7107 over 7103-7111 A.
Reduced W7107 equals 2.71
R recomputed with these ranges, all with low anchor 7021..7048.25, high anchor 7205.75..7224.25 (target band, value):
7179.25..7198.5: -4.0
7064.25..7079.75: 0.1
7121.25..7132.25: 0.2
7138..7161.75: -1.6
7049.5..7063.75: 0.1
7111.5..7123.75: -0.2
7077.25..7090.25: 0.1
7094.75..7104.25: -0.5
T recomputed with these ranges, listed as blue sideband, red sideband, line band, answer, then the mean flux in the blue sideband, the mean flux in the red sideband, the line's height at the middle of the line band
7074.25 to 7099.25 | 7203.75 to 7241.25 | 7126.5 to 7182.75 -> -0.03 mag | 2.66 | 2.65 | 2.66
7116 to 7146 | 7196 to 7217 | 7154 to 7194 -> -0.11 mag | 2.67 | 2.58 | 2.61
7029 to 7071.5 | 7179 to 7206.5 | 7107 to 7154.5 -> 0.07 mag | 2.65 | 2.88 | 2.78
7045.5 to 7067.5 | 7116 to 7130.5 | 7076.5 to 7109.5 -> -0.03 mag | 2.66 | 2.5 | 2.57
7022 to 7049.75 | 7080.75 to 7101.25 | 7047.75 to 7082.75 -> 0.01 mag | 2.7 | 2.63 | 2.66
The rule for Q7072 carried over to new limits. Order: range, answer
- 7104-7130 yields 2.799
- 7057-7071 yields 2.762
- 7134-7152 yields 2.836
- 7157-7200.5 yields 3.31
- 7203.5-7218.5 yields 2.521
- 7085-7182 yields 3.216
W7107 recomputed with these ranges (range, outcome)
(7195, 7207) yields 2.72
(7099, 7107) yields 2.66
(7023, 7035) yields 2.69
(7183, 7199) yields 2.94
